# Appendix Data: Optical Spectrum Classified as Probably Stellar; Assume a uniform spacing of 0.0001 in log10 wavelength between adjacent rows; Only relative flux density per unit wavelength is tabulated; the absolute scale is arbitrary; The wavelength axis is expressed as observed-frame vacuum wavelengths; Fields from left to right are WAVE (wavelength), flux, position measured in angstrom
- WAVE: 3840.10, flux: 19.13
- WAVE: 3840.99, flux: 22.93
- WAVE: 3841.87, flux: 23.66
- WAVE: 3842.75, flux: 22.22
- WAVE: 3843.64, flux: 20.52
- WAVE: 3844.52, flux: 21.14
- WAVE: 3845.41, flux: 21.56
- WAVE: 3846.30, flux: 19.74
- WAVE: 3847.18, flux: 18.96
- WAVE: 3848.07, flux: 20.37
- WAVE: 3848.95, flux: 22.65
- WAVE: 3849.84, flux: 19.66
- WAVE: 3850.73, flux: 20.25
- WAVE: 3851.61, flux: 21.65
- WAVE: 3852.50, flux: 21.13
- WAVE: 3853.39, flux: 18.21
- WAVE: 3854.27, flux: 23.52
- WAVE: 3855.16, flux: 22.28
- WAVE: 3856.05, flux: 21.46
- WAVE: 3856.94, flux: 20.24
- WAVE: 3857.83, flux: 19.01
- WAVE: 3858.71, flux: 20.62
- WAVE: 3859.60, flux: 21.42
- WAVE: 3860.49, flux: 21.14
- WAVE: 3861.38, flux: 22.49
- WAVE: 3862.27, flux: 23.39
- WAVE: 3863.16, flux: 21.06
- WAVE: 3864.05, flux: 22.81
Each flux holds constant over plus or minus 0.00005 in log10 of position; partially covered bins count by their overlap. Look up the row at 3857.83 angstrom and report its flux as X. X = 19.01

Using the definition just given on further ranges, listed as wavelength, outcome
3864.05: 22.81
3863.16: 21.06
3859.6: 21.42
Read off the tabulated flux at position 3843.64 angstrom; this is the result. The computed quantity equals 20.52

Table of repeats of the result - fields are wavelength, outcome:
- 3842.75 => 22.22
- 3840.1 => 19.13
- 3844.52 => 21.14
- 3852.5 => 21.13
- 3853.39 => 18.21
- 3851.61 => 21.65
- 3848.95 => 22.65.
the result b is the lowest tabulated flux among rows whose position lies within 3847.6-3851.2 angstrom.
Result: 19.66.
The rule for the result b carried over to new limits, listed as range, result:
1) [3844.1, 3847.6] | 18.96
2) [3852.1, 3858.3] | 18.21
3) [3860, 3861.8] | 21.14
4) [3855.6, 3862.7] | 19.01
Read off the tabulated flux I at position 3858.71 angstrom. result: 20.62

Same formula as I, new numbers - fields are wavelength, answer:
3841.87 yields 23.66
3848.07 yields 20.37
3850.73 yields 20.25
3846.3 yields 19.74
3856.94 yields 20.24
